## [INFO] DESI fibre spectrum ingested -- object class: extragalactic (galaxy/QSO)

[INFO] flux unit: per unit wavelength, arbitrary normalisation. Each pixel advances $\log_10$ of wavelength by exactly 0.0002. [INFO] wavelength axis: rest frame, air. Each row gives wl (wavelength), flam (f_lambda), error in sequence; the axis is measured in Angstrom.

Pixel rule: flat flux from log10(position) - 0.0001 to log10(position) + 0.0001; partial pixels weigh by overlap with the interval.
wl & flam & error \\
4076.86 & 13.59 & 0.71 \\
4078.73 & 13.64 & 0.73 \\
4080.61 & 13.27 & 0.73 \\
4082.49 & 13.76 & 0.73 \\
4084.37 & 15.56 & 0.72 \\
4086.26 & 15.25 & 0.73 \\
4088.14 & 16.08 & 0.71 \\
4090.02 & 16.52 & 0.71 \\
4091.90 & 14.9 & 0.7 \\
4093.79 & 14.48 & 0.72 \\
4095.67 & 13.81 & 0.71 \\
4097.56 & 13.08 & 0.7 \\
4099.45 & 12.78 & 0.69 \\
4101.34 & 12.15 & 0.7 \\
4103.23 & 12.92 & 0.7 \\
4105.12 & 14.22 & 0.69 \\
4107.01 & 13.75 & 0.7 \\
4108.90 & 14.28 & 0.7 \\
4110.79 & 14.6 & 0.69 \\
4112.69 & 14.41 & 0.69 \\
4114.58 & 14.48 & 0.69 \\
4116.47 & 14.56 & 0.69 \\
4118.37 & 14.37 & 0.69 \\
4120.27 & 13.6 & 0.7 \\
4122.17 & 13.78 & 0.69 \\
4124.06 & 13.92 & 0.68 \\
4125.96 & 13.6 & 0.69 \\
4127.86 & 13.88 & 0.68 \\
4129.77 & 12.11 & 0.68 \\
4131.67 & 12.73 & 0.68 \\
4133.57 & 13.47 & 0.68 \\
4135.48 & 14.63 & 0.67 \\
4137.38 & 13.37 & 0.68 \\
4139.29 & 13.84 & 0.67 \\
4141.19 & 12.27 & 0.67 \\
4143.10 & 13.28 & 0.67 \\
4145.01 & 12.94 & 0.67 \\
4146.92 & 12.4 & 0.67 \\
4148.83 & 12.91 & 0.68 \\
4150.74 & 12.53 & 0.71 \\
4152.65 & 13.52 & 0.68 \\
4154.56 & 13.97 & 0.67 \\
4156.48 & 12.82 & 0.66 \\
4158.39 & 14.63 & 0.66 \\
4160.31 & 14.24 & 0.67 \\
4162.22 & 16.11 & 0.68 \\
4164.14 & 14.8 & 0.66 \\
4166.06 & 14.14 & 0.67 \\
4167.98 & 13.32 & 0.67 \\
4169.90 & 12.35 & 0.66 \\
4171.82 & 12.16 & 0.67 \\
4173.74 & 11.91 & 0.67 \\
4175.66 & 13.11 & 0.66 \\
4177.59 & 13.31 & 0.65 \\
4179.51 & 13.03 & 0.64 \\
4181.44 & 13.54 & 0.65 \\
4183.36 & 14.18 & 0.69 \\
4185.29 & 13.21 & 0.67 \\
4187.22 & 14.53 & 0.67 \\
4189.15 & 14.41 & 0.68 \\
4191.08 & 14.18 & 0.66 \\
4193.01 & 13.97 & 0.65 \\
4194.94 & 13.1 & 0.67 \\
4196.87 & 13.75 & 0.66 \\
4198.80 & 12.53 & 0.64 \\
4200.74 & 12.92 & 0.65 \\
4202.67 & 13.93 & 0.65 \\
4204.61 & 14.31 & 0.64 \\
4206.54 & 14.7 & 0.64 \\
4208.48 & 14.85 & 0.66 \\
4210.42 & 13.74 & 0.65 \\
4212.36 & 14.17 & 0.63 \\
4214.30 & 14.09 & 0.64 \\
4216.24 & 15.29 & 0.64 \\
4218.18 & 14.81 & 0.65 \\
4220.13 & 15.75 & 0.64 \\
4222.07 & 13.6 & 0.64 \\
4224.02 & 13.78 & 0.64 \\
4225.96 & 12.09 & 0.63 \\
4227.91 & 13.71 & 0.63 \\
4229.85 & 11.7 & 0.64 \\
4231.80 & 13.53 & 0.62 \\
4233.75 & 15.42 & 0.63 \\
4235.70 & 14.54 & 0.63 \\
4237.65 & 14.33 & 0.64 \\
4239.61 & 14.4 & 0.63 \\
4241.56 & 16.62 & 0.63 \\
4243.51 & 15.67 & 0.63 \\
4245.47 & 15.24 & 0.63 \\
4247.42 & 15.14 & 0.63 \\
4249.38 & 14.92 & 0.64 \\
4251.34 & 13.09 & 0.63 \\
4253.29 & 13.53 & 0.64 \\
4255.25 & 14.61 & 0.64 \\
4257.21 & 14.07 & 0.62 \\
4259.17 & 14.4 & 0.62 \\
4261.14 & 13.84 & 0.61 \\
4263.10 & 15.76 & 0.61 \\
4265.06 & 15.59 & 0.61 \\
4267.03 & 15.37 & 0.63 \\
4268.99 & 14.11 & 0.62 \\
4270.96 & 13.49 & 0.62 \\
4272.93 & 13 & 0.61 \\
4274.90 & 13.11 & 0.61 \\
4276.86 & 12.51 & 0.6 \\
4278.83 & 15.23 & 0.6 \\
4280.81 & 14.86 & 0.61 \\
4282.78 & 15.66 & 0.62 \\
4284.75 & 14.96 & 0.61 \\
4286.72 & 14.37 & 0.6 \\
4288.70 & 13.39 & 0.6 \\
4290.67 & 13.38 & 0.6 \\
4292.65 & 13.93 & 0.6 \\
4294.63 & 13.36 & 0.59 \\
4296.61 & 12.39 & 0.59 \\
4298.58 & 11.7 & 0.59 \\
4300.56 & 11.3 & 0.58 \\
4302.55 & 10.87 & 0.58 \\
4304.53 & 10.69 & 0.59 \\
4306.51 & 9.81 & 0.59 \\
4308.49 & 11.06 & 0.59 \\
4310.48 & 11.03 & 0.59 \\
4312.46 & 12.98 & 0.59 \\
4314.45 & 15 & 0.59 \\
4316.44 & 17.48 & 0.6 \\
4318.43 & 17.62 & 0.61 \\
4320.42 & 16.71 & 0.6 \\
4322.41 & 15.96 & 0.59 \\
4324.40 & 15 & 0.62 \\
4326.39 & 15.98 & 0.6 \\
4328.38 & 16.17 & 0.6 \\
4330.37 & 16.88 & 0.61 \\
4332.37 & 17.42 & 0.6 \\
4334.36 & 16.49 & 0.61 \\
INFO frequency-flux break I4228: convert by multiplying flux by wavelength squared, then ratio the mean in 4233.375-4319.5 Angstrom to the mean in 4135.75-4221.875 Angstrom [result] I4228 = 1.06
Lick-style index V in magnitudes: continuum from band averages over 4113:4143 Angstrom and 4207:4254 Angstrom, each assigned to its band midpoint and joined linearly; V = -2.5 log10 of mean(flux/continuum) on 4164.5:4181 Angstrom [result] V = 0.08 mag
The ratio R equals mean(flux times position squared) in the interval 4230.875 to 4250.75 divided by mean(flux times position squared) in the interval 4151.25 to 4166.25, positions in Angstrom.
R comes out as 1.09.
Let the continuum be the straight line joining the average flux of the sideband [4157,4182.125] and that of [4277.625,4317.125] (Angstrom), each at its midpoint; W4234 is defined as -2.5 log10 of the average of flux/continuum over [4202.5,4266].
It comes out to -0.08 mag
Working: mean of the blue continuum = 13.6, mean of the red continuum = 13.1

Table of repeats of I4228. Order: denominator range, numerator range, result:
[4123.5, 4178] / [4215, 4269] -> 1.13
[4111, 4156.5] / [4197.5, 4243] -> 1.09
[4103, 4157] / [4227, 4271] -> 1.13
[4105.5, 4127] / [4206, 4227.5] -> 1.06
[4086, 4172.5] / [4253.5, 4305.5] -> 1.07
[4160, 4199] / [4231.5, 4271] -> 1.12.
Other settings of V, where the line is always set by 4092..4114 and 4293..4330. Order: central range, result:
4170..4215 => 0.01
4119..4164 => 0.02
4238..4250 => -0.12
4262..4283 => -0.05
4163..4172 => 0.02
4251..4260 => -0.02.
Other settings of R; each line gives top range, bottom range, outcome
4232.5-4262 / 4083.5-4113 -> 1.10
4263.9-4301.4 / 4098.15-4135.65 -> 1.09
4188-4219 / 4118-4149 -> 1.09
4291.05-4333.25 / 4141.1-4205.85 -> 1.10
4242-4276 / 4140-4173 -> 1.13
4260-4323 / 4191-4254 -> 1.00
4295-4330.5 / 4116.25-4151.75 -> 1.12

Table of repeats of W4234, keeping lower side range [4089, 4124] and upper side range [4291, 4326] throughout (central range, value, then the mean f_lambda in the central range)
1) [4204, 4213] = -0.050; 14.4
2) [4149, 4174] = 0.021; 13.6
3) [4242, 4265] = -0.084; 14.7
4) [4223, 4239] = -0.001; 13.7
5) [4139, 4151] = 0.087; 12.9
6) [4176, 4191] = 0.005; 13.7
